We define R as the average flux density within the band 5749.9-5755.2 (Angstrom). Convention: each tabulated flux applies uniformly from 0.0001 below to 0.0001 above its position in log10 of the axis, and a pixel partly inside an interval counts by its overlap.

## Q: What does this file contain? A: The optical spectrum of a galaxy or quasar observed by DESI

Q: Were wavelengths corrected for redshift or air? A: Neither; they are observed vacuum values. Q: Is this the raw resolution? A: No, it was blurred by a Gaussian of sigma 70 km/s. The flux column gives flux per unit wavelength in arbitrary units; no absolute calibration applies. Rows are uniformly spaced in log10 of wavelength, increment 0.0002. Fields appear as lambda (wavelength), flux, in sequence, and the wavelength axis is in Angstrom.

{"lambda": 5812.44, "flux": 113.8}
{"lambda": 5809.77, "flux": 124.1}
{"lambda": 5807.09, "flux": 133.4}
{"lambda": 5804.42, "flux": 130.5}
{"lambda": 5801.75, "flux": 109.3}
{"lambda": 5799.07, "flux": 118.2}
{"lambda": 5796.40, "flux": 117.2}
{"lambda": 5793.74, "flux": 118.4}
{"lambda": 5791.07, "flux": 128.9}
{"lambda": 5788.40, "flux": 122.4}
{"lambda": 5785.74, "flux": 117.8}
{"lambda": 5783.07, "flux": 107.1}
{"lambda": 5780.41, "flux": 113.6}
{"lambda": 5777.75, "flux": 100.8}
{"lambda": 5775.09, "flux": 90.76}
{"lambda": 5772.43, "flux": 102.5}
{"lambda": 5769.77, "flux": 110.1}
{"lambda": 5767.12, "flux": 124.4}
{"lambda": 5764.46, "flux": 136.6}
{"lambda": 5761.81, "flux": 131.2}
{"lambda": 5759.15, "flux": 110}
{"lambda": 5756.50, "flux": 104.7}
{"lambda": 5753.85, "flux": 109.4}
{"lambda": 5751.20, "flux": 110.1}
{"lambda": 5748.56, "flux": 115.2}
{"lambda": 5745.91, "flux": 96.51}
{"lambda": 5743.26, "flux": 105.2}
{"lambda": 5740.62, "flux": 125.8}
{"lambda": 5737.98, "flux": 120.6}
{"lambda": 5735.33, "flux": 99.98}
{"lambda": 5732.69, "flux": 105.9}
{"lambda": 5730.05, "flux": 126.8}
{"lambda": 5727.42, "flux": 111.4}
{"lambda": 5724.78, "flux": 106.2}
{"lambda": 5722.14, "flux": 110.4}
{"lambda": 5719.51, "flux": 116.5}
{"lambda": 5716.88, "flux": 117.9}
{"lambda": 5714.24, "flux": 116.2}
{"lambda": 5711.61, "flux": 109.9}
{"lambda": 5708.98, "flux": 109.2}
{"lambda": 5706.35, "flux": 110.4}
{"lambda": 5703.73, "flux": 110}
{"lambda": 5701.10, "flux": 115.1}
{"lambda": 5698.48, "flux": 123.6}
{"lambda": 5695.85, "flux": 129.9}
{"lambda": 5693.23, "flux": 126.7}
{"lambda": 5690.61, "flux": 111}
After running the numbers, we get 110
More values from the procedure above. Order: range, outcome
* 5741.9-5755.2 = 107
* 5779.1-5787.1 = 113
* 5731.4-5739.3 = 109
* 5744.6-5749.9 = 106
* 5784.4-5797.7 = 121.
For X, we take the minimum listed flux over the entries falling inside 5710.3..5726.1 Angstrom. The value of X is 106.2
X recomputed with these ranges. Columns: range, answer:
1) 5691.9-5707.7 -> 110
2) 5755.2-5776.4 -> 90.76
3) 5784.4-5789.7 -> 117.8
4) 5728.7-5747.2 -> 96.51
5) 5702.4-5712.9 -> 109.2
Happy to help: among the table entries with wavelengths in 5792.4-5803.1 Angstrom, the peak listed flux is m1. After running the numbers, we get 118.4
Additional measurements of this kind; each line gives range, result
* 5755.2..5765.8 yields 136.6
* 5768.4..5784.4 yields 113.6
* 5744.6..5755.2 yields 115.2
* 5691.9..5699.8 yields 129.9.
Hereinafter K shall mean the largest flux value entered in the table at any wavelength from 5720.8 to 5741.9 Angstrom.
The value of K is 126.8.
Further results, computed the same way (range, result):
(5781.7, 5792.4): 128.9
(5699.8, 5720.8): 117.9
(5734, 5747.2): 125.8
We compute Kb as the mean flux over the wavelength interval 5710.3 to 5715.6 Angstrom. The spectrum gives 113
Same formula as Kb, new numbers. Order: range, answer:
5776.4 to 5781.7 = 107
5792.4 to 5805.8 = 119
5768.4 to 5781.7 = 104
